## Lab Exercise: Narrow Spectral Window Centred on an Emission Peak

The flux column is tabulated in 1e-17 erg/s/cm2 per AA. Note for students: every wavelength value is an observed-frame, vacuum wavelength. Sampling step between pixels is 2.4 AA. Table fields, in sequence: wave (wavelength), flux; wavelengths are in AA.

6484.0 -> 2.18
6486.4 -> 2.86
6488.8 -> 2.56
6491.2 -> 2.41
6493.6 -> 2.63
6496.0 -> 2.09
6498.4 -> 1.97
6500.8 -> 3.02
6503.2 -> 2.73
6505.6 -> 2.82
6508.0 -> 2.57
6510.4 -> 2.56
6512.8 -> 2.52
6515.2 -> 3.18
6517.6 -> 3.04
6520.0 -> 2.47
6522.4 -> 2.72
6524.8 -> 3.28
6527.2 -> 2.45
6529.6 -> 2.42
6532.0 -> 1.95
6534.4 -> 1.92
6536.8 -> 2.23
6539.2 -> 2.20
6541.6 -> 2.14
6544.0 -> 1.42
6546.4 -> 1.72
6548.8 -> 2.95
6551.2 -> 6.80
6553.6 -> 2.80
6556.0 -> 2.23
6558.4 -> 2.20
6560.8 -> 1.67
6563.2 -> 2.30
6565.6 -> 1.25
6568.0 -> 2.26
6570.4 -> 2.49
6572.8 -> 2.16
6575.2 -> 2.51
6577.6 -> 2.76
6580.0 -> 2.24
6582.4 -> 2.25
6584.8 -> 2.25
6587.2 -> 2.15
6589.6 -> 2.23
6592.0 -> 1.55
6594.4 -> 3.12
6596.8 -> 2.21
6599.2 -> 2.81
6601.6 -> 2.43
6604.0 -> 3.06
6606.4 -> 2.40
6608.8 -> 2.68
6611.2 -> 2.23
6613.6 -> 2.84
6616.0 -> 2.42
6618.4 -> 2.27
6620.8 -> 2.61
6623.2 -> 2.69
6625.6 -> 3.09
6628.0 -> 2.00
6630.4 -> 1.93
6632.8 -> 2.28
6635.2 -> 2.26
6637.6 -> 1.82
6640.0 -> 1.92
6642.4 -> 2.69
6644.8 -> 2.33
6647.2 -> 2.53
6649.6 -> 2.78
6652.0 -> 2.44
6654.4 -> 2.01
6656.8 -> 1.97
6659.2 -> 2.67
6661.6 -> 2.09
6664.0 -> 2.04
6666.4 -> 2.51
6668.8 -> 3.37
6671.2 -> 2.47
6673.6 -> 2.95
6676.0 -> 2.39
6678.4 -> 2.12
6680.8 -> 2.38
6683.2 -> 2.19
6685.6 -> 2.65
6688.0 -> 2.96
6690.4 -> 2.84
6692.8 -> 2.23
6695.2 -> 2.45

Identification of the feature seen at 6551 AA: H-beta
